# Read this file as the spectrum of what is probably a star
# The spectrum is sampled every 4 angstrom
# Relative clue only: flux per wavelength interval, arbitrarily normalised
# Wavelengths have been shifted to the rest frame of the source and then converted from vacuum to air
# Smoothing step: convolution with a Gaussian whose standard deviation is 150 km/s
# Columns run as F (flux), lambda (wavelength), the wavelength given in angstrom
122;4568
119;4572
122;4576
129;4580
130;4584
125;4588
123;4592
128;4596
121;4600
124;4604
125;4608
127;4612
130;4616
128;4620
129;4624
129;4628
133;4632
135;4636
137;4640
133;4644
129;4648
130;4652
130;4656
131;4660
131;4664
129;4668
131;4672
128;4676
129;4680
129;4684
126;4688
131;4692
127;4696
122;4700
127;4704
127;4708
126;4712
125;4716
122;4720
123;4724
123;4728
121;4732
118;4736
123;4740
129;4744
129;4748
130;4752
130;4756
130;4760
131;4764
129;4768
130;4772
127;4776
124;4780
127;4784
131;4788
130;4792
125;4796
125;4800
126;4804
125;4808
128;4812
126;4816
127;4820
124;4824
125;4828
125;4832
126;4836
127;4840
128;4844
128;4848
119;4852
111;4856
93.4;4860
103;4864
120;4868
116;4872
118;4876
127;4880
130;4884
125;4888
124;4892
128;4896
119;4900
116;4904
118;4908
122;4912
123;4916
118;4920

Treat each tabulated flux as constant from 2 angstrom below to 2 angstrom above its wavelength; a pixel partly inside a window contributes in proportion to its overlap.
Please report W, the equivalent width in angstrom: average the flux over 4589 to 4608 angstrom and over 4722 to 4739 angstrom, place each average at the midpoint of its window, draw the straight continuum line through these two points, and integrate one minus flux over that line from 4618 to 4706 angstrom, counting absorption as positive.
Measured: -5.0 angstrom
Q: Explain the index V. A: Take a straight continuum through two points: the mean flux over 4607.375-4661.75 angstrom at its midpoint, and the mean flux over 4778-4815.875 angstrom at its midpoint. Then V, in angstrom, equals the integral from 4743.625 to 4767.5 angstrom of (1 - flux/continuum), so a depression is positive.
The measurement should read -0.4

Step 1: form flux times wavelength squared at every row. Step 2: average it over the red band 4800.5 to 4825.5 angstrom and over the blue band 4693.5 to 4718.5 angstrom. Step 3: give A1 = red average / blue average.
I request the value 1.0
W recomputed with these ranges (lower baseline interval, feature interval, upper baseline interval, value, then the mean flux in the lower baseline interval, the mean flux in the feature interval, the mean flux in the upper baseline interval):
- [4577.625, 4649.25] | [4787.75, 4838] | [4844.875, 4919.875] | -1.96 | 129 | 126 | 119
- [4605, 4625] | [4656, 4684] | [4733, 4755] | -0.66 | 128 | 130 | 126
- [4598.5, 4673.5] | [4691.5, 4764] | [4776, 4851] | 1.25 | 130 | 126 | 126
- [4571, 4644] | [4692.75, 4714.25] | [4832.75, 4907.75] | -0.21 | 128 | 126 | 120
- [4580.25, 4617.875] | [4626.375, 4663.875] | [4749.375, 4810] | -1.58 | 126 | 132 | 128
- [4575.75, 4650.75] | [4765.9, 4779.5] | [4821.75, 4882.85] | -0.63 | 128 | 128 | 120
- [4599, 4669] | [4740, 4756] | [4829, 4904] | -0.45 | 130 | 129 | 120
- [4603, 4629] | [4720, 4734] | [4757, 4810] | 0.59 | 128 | 122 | 128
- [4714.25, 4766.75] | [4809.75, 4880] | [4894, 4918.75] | 1.29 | 126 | 120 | 121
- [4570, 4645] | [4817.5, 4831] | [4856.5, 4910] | -0.59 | 128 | 125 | 118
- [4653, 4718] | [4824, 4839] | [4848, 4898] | -0.60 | 128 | 125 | 118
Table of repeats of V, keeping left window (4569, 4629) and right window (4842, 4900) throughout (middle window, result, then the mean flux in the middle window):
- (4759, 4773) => -0.9 angstrom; 130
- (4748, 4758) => -0.6 angstrom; 130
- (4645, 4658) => -0.6 angstrom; 130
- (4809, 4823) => -0.7 angstrom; 127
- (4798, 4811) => -0.5 angstrom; 126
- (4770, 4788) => -0.9 angstrom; 127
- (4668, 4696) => -1.1 angstrom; 129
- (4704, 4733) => -0.3 angstrom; 124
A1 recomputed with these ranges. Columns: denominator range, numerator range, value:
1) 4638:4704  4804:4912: 1.01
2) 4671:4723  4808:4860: 1.03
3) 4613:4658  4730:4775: 1.02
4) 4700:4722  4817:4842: 1.06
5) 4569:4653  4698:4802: 1.05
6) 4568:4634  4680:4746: 1.04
